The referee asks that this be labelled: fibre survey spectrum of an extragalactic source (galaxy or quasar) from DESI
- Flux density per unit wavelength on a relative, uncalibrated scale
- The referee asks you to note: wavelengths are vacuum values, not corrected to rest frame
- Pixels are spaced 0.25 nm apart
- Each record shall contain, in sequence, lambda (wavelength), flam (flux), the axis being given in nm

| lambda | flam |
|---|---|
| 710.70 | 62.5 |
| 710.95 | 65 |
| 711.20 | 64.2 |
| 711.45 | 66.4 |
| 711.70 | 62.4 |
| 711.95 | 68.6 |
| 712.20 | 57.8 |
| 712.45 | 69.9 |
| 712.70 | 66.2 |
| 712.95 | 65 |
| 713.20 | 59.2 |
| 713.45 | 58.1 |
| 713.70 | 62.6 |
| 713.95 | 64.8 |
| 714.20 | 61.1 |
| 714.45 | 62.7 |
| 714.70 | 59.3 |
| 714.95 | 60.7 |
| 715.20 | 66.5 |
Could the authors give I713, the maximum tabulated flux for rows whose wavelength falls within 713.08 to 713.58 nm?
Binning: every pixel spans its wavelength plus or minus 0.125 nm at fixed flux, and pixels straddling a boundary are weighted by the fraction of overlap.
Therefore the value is 59.2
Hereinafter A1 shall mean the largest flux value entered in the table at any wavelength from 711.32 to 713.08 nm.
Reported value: 69.9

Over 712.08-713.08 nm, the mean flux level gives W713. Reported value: 64.7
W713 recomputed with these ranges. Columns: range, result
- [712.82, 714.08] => 62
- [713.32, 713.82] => 60.3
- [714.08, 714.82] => 61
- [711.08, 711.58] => 65.3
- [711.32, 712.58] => 65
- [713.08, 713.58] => 58.7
